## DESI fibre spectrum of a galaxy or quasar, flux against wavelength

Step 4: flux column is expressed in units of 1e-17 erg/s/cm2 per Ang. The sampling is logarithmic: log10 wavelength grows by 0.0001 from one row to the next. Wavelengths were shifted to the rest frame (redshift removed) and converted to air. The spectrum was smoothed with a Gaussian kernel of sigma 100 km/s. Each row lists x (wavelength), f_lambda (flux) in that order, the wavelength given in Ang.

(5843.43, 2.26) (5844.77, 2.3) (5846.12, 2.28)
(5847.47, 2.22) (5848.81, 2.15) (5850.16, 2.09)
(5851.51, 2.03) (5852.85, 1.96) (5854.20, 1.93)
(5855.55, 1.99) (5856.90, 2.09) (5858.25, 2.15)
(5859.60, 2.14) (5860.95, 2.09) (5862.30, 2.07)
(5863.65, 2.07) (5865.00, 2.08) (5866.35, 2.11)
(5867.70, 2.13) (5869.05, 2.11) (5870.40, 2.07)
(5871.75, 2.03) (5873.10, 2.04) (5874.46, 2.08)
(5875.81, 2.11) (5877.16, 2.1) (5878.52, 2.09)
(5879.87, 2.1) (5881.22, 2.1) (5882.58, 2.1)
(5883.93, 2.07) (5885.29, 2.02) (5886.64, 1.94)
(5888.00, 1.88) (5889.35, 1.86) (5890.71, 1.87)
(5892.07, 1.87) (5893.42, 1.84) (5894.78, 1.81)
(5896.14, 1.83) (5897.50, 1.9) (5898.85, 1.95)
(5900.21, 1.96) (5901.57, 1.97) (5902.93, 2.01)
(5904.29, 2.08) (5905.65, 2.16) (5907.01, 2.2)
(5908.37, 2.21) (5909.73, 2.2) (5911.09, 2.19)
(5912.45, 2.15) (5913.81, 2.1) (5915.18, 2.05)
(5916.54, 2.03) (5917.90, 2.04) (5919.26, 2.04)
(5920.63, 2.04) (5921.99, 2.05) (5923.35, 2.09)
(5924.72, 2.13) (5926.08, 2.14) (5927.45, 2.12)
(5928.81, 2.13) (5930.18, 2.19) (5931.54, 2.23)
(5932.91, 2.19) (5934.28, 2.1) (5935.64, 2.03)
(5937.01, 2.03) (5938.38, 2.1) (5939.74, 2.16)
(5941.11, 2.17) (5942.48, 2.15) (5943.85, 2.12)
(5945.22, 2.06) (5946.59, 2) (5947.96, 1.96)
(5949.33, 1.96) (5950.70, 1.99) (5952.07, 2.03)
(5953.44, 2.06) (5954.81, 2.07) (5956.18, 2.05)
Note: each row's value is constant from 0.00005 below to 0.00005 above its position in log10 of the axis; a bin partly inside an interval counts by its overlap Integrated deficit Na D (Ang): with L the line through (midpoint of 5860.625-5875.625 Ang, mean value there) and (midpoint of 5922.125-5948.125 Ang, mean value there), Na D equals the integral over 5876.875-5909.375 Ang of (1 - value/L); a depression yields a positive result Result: 1.5 Ang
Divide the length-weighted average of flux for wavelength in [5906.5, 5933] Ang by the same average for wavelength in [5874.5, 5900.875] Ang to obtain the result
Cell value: 1.08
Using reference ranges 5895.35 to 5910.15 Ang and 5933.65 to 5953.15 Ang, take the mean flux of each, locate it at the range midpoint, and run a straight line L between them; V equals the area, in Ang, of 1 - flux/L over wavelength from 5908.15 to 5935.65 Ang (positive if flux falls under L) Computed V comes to -0.91 Ang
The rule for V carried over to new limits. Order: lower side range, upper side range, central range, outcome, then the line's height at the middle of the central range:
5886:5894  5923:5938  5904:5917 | -0.9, 2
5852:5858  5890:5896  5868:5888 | -1.6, 1.91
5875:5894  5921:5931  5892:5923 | 0.5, 2.07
